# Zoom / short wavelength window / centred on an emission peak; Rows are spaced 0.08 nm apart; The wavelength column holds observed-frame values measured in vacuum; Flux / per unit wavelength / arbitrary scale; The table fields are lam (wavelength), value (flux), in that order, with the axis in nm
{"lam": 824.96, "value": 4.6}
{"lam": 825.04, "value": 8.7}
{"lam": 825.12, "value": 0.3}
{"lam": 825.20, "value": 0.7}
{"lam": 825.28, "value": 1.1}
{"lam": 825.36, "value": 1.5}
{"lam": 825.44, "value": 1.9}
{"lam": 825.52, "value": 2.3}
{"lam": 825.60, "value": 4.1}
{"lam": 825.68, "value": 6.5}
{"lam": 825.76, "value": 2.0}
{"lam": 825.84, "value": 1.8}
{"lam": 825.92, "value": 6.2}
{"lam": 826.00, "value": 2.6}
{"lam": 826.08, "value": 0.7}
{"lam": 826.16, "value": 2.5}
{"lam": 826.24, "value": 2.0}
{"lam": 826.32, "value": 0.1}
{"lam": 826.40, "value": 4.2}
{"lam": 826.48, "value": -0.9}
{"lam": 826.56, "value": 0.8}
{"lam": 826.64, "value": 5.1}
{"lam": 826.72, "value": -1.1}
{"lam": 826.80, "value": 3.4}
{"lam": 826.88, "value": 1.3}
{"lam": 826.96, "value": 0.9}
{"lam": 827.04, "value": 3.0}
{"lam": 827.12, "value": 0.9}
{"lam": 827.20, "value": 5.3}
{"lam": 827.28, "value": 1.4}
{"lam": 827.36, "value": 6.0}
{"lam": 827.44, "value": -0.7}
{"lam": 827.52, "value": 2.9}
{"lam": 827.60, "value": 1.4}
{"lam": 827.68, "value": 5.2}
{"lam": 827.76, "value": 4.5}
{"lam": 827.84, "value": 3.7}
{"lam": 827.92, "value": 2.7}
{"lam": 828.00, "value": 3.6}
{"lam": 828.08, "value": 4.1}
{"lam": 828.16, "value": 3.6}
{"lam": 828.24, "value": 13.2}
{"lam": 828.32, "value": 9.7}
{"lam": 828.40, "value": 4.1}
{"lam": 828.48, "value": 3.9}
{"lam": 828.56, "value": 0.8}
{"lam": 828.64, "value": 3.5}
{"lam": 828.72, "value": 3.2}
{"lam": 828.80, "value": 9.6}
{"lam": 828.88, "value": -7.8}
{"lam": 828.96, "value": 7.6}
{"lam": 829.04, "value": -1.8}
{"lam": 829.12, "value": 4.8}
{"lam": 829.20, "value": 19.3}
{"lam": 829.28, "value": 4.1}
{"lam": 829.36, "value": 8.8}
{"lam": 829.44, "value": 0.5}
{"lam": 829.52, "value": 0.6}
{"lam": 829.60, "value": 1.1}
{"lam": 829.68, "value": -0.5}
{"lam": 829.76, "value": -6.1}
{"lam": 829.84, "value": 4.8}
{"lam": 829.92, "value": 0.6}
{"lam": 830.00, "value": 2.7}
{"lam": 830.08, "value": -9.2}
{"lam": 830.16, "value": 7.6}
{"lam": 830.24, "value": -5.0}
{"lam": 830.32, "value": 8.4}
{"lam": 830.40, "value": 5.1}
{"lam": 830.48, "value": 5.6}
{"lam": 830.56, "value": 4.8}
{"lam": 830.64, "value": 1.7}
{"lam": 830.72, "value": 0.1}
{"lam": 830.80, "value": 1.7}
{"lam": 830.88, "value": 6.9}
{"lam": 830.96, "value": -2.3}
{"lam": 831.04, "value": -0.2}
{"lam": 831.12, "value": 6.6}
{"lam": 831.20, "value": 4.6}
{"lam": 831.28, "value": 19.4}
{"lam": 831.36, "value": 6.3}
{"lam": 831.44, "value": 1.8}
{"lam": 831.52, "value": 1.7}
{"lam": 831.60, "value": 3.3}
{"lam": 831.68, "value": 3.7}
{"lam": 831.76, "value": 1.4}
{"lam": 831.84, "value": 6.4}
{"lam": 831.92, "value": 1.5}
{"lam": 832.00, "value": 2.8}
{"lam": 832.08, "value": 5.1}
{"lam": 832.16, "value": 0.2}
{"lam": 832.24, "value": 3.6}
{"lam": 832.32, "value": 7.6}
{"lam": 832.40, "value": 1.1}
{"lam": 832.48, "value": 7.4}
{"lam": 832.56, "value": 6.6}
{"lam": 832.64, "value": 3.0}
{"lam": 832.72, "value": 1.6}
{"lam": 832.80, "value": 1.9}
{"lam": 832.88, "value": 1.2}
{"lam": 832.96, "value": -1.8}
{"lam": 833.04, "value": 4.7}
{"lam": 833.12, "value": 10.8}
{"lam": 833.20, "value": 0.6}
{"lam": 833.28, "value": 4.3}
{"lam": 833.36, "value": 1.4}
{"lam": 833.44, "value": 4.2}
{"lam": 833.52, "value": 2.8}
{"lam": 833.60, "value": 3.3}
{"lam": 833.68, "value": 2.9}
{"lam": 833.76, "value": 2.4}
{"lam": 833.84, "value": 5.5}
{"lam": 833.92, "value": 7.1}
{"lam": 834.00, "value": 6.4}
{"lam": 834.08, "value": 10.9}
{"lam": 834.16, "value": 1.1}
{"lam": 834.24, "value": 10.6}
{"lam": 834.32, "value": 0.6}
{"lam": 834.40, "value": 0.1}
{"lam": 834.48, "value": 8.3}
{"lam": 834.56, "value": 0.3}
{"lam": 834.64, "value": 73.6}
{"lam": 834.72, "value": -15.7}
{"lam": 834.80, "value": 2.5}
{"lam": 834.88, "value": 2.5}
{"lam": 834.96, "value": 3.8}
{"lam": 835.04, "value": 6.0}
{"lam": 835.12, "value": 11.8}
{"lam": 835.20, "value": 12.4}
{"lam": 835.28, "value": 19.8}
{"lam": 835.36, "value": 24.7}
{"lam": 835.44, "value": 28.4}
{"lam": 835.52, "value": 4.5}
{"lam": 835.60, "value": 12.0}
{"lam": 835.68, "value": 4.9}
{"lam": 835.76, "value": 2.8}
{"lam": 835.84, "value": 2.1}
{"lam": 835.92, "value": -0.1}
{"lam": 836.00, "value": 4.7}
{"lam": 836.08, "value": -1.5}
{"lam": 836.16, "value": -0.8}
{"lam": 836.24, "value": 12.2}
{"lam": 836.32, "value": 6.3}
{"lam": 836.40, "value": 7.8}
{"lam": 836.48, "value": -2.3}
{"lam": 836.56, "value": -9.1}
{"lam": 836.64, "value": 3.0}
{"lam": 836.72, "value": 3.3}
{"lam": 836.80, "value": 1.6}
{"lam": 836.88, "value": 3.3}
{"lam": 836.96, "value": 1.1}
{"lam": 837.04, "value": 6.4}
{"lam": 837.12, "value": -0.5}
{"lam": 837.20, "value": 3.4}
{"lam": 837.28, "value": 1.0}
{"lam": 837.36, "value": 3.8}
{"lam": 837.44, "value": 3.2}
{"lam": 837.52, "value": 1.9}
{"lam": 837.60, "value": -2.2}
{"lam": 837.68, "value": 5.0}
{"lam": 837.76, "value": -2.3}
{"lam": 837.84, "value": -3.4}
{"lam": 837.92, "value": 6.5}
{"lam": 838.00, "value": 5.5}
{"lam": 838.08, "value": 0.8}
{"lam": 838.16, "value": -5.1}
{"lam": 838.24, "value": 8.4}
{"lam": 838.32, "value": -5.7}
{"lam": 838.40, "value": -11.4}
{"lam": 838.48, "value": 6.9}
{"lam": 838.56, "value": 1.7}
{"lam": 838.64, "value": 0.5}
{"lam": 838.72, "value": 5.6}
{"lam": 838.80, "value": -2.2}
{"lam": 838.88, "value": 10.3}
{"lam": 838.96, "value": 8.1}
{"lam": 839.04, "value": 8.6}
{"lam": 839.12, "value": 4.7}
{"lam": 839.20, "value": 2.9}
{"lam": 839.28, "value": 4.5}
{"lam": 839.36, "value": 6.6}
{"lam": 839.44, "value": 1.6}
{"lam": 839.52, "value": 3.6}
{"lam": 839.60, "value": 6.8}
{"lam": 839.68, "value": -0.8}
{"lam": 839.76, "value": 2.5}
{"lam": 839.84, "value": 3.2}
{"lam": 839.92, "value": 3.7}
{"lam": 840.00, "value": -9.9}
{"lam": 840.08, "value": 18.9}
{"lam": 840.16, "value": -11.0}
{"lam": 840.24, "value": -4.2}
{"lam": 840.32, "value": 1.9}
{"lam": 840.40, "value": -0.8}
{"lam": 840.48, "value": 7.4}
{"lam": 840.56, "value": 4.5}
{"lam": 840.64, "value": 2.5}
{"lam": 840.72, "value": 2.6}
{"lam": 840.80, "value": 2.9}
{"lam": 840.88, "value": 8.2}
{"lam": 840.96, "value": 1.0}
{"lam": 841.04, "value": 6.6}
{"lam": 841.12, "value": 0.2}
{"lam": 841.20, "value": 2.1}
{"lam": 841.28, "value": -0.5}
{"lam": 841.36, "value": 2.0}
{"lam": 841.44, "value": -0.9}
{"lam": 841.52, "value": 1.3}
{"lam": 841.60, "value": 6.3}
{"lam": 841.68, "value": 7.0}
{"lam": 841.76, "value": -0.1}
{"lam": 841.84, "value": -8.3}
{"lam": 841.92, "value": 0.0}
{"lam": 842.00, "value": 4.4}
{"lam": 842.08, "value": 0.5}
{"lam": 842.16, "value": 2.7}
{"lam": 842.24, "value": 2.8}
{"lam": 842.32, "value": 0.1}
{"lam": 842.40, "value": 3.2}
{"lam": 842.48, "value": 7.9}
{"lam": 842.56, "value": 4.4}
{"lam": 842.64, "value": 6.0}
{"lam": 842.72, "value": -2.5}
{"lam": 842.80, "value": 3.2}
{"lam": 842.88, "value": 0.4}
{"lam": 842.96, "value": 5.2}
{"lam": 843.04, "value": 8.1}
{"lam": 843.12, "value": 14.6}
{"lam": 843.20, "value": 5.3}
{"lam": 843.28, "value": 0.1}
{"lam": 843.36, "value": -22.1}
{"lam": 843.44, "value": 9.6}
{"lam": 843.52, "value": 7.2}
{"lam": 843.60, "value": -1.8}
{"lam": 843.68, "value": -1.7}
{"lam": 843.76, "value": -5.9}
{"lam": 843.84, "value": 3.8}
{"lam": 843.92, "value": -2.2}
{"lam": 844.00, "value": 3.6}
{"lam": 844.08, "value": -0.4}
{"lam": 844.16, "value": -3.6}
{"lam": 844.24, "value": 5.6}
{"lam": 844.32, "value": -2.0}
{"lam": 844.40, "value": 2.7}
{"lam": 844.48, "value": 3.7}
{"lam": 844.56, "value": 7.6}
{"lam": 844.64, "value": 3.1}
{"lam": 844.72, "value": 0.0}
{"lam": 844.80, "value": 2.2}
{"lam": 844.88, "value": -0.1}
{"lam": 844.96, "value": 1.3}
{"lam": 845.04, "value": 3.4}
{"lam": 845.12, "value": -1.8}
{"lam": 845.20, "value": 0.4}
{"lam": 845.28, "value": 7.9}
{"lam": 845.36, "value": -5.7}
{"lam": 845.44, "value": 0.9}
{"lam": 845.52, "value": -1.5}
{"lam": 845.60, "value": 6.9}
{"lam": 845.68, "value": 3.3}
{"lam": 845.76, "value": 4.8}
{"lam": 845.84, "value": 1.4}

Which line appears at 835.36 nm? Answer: H-beta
